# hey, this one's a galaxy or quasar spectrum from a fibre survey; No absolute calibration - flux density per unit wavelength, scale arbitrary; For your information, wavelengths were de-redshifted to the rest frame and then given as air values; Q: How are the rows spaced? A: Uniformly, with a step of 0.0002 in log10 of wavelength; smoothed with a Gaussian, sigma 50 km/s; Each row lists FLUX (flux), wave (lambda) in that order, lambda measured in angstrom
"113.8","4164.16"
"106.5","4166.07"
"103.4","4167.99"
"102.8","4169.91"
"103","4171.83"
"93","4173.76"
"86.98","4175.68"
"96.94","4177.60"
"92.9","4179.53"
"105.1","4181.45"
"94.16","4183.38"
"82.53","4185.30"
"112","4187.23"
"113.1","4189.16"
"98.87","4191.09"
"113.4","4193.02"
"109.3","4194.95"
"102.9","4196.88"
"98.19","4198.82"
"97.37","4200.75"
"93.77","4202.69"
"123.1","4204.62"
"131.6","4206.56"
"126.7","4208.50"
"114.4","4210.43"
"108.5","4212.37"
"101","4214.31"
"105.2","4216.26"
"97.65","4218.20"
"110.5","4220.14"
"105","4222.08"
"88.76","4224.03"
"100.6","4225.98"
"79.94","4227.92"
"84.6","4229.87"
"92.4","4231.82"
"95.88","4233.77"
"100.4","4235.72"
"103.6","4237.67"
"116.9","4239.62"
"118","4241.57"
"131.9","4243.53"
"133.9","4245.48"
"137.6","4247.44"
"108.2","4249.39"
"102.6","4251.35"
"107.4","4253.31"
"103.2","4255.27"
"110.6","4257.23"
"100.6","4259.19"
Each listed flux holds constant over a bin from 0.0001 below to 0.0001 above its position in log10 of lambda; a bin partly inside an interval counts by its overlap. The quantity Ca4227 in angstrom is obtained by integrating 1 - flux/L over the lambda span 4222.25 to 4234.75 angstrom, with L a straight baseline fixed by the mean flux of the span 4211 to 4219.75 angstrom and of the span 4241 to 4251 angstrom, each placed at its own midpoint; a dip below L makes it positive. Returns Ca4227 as 2.38 angstrom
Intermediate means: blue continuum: 104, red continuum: 125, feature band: 91.3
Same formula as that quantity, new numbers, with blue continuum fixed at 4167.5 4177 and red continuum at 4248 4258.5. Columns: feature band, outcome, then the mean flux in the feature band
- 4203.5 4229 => -1.02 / 107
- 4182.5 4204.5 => -0.47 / 102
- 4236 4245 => -0.95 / 117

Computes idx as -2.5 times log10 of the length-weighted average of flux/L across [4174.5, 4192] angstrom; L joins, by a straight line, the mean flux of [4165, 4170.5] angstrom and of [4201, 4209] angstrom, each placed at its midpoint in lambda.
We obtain 0.12 mag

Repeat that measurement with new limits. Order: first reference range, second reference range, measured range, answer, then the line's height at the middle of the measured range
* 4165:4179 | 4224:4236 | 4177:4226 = -0.11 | 95.1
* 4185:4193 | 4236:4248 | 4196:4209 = -0.01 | 109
